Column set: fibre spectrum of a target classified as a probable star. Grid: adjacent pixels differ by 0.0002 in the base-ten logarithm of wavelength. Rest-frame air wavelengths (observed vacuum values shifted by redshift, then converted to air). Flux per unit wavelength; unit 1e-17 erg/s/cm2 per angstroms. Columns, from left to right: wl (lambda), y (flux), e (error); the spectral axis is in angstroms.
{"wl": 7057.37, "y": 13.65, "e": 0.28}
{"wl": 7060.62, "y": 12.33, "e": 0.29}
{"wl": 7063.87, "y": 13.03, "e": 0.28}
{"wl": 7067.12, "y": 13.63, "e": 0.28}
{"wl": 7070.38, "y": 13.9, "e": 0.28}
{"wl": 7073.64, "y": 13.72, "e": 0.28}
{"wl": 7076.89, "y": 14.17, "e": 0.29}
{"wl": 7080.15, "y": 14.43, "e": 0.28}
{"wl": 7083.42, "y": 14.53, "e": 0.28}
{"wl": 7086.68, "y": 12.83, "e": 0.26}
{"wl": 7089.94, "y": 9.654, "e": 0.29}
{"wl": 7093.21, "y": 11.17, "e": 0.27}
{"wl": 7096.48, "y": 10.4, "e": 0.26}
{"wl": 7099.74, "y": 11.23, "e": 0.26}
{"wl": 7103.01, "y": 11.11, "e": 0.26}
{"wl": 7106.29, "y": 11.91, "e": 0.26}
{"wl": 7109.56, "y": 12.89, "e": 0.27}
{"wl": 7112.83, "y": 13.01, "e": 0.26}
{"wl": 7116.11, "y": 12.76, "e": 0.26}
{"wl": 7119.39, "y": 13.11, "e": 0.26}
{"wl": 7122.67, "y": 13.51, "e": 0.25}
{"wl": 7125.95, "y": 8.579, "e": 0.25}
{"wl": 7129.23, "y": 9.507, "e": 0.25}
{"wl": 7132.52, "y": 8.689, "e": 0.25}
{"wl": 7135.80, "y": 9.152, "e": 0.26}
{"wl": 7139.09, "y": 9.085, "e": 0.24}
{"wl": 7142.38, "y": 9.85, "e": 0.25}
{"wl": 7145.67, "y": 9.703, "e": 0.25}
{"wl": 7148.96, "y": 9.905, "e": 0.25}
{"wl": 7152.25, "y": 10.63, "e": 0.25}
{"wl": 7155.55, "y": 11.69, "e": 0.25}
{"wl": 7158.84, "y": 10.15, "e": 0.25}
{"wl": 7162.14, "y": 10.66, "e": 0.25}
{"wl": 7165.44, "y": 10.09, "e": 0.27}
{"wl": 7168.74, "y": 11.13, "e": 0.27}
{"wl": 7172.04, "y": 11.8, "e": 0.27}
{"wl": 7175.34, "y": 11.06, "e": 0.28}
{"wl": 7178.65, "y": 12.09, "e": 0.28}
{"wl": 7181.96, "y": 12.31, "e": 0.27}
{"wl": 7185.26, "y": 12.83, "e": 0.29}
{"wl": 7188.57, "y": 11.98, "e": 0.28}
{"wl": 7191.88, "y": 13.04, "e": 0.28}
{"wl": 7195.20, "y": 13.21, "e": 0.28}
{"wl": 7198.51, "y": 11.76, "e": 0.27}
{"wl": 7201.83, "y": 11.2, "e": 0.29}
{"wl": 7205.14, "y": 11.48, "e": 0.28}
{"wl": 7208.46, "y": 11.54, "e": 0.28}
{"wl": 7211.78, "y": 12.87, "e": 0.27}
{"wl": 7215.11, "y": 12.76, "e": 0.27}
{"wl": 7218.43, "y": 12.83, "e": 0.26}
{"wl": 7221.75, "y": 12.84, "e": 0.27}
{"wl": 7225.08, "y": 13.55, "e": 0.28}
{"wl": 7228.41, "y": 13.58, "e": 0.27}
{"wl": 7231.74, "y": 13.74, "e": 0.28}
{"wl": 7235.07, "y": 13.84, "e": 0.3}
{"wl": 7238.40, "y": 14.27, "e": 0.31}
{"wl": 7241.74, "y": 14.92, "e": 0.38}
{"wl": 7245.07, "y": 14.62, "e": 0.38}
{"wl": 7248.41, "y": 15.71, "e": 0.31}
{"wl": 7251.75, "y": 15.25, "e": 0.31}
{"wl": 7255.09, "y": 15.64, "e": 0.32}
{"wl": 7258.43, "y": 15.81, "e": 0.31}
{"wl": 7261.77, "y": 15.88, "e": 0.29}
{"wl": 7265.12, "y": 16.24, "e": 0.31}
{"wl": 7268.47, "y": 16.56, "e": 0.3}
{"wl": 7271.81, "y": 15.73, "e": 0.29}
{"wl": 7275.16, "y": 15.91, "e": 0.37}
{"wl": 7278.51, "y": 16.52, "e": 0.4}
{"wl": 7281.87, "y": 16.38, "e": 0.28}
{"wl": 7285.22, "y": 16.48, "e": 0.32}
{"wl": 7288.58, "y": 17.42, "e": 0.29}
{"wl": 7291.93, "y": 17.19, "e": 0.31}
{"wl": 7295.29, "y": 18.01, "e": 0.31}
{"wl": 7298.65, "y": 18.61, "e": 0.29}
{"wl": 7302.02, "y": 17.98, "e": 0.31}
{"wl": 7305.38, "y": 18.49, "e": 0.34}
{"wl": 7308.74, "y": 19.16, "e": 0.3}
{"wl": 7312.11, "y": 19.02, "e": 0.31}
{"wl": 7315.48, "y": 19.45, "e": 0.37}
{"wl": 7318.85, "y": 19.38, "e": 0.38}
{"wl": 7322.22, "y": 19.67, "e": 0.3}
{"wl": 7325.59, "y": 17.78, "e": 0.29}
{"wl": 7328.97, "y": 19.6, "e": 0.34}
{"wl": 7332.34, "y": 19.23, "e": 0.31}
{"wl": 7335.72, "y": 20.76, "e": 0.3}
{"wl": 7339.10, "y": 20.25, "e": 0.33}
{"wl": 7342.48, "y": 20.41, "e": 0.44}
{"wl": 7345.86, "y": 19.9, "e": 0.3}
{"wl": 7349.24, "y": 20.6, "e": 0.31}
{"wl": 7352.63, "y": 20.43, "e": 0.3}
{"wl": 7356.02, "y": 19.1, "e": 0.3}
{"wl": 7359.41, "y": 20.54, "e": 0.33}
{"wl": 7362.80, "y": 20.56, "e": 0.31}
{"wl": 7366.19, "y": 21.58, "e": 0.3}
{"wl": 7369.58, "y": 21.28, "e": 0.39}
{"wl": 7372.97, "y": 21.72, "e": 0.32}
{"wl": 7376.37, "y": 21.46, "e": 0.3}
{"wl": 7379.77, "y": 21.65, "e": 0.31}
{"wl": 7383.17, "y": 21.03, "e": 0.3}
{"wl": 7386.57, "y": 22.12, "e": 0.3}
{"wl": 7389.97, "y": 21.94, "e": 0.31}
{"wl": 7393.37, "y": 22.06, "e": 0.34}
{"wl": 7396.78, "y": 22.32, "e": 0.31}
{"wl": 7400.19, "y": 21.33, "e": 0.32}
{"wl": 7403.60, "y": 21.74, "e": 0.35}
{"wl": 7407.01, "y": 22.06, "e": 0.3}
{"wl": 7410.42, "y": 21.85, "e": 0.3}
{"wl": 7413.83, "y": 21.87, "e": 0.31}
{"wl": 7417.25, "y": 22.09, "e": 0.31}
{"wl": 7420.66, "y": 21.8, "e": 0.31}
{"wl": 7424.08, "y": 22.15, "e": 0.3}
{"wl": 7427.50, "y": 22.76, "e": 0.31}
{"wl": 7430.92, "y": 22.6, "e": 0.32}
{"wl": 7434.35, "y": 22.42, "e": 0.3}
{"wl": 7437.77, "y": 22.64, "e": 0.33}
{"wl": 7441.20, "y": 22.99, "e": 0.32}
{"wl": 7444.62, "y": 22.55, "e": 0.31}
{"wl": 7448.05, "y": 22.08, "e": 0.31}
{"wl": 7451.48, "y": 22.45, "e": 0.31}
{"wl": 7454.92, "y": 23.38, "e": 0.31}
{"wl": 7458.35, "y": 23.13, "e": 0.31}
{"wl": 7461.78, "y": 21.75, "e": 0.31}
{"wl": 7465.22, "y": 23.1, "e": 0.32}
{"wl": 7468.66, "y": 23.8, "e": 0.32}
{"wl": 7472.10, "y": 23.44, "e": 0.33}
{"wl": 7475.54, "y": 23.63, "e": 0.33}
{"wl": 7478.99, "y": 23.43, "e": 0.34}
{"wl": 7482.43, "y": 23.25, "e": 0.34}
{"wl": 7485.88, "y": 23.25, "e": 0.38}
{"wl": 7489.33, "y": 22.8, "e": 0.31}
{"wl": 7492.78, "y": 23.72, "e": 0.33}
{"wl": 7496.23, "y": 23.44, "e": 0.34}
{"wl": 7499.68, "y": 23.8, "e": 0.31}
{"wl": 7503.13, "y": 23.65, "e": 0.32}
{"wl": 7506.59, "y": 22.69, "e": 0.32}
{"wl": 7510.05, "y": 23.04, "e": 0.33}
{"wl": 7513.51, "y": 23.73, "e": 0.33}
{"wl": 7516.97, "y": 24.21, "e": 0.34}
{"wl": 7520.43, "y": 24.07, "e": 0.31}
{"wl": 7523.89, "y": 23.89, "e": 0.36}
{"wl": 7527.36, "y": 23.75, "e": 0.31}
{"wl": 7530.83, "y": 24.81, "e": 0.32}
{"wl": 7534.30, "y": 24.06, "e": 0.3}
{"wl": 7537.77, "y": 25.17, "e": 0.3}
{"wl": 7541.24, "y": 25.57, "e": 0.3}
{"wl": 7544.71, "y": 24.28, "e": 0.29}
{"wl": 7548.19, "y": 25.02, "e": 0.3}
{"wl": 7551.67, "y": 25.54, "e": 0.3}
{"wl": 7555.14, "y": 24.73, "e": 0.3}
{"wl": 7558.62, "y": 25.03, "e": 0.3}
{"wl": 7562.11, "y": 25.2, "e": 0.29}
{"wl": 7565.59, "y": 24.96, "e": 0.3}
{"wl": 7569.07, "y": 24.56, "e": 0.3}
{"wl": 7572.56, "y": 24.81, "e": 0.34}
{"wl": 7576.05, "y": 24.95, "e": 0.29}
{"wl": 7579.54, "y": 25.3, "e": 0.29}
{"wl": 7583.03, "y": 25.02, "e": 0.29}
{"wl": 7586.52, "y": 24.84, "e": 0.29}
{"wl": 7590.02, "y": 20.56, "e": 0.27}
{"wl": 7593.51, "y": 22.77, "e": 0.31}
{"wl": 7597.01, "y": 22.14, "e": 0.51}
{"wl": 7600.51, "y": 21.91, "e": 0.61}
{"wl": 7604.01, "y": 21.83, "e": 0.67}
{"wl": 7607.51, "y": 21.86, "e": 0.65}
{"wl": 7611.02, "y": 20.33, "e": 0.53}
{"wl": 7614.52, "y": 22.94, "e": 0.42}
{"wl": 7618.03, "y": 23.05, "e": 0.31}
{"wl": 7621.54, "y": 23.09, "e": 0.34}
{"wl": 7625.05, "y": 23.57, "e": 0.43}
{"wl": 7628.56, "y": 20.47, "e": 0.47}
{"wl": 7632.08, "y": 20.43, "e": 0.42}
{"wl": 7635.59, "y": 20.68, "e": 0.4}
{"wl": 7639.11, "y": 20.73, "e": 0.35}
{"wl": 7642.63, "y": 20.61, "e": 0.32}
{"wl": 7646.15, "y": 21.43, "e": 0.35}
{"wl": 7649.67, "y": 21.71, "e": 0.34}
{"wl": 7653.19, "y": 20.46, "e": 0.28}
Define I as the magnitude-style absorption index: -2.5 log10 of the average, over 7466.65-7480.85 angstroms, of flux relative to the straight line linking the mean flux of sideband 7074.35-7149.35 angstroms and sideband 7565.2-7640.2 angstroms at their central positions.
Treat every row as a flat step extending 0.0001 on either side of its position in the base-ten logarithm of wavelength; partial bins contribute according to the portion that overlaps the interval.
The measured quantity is -0.19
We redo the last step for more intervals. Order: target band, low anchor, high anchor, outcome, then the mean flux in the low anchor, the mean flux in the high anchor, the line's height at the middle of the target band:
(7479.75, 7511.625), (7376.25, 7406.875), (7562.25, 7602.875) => -0.019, 21.8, 23.8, 22.9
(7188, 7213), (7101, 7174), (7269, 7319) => 0.122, 10.9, 17.6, 13.6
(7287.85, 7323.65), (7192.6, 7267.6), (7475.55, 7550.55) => -0.129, 13.8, 23.9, 16.5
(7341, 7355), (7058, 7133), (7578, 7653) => -0.189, 12.2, 22.1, 17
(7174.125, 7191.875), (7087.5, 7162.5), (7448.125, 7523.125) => 0.058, 10.8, 23.3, 12.8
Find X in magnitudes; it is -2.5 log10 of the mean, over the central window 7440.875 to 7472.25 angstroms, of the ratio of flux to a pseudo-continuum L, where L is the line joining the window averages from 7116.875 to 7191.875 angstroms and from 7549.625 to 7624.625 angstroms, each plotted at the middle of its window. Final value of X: -0.16 mag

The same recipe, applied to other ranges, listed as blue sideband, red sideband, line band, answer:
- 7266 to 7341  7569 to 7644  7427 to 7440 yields -0.13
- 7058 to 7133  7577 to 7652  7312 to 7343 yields -0.17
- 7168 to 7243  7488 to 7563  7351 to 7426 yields -0.12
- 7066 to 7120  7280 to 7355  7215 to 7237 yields 0.22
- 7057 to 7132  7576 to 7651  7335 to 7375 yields -0.19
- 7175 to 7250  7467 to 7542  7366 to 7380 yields -0.14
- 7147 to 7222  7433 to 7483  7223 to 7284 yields -0.05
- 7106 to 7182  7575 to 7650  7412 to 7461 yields -0.24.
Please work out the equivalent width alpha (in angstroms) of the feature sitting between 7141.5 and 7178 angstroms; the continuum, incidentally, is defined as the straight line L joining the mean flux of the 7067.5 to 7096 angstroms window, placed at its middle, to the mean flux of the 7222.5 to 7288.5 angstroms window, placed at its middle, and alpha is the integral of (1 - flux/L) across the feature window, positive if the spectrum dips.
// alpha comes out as 8.7 angstroms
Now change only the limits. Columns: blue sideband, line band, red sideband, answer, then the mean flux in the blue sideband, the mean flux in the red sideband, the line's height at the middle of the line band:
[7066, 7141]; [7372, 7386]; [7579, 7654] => -3.38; 11.8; 22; 17.3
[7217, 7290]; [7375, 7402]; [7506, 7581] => -3.06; 15.2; 24.5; 19.5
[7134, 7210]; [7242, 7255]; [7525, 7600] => -1.40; 11.1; 24.4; 13.7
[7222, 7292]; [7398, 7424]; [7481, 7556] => -1.75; 15.4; 24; 20.5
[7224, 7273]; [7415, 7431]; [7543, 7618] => -2.15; 15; 23.7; 19.6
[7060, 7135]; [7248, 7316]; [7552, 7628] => -2.47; 12.1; 23.5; 16.4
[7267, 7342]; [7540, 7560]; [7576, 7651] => -3.38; 18.2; 22.2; 21.4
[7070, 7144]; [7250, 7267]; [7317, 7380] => 1.29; 11.7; 20.3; 17.1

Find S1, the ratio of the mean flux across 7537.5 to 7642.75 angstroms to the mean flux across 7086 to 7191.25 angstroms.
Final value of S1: 2.10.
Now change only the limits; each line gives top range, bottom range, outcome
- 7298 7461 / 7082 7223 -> 1.84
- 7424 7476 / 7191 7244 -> 1.76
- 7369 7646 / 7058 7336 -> 1.66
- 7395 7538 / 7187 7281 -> 1.63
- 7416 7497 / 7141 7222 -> 1.98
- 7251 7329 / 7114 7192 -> 1.59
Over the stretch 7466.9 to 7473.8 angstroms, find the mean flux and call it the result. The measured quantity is 23.6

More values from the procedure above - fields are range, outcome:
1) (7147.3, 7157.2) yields 10.7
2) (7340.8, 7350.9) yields 20.3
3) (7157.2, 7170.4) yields 10.5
